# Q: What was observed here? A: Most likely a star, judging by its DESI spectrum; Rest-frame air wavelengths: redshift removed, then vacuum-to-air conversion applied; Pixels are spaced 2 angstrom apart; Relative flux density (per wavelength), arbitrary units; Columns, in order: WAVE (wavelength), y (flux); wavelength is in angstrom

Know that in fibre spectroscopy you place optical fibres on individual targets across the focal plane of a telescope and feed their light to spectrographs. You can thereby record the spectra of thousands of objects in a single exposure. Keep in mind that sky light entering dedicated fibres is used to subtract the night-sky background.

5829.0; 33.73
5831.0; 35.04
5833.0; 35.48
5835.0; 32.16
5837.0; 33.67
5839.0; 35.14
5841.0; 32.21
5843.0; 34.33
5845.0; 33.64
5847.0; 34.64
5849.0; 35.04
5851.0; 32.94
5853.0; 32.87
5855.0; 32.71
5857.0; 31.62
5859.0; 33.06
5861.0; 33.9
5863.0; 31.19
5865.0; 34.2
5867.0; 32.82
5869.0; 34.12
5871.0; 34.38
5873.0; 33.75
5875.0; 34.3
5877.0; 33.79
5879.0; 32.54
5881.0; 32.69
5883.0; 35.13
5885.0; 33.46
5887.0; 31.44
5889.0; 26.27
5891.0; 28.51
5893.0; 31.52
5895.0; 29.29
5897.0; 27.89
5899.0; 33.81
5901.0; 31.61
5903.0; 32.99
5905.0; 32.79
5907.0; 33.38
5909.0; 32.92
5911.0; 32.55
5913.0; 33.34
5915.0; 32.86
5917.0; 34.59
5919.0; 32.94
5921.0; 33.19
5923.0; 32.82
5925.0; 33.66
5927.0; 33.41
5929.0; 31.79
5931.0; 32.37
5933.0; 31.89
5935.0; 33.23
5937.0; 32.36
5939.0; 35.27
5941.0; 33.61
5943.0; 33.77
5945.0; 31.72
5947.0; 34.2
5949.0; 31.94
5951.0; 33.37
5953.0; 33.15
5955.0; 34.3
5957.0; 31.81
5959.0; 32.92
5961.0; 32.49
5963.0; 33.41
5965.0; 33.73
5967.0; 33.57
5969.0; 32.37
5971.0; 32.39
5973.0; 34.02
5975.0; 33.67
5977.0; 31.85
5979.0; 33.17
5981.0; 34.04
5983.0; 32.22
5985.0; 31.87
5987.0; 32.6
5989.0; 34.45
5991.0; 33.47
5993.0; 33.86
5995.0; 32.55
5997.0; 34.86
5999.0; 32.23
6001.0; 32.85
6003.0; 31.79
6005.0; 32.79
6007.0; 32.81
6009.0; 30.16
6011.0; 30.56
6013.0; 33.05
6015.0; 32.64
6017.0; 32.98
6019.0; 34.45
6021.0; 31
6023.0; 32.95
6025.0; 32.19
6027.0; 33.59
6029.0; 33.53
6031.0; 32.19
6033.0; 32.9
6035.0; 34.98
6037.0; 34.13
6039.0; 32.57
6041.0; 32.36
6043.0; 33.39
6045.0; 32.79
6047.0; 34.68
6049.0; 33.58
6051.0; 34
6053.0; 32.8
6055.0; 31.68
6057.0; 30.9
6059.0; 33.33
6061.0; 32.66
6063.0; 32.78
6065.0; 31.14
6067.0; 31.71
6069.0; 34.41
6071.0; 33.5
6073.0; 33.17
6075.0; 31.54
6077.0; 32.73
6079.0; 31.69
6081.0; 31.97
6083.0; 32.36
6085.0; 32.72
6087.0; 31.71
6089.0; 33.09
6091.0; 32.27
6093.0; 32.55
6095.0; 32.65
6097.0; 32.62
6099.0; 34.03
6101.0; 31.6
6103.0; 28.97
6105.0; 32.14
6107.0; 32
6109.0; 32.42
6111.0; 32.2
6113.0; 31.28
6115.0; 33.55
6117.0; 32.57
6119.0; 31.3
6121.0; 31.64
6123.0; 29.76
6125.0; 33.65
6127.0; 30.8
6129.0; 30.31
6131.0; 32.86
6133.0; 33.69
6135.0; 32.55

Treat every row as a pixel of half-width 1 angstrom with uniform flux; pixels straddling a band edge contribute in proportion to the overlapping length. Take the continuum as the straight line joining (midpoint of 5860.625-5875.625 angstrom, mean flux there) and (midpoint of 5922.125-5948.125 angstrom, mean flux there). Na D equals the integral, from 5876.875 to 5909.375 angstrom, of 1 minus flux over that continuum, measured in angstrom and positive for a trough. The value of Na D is 1.64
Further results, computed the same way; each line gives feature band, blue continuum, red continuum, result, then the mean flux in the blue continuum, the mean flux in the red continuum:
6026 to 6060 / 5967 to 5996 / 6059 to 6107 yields -0.5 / 33.1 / 32.4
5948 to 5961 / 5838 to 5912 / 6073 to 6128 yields -0.2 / 32.7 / 32.1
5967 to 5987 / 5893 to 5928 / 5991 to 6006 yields 0.0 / 32.6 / 33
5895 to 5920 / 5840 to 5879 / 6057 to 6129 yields 0.5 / 33.4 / 32.2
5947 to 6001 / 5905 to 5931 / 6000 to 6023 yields -0.8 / 33.1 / 32.3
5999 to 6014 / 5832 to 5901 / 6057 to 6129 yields 0.2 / 32.8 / 32.2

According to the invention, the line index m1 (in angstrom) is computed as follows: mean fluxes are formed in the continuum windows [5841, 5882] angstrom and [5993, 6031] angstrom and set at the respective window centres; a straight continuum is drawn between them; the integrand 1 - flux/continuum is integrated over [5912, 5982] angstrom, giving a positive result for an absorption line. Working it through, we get -0.34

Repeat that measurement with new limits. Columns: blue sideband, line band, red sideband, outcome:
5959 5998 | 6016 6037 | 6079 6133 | -0.2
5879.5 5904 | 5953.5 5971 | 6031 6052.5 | -0.4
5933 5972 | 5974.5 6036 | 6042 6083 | 0.1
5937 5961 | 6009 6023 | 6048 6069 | 0.2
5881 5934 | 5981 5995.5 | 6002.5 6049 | -0.2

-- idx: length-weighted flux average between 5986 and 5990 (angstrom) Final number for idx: 33.5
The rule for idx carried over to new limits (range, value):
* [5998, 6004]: 32.3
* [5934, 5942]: 33.6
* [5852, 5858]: 32.4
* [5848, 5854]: 33.6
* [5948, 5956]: 33.2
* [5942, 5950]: 32.9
